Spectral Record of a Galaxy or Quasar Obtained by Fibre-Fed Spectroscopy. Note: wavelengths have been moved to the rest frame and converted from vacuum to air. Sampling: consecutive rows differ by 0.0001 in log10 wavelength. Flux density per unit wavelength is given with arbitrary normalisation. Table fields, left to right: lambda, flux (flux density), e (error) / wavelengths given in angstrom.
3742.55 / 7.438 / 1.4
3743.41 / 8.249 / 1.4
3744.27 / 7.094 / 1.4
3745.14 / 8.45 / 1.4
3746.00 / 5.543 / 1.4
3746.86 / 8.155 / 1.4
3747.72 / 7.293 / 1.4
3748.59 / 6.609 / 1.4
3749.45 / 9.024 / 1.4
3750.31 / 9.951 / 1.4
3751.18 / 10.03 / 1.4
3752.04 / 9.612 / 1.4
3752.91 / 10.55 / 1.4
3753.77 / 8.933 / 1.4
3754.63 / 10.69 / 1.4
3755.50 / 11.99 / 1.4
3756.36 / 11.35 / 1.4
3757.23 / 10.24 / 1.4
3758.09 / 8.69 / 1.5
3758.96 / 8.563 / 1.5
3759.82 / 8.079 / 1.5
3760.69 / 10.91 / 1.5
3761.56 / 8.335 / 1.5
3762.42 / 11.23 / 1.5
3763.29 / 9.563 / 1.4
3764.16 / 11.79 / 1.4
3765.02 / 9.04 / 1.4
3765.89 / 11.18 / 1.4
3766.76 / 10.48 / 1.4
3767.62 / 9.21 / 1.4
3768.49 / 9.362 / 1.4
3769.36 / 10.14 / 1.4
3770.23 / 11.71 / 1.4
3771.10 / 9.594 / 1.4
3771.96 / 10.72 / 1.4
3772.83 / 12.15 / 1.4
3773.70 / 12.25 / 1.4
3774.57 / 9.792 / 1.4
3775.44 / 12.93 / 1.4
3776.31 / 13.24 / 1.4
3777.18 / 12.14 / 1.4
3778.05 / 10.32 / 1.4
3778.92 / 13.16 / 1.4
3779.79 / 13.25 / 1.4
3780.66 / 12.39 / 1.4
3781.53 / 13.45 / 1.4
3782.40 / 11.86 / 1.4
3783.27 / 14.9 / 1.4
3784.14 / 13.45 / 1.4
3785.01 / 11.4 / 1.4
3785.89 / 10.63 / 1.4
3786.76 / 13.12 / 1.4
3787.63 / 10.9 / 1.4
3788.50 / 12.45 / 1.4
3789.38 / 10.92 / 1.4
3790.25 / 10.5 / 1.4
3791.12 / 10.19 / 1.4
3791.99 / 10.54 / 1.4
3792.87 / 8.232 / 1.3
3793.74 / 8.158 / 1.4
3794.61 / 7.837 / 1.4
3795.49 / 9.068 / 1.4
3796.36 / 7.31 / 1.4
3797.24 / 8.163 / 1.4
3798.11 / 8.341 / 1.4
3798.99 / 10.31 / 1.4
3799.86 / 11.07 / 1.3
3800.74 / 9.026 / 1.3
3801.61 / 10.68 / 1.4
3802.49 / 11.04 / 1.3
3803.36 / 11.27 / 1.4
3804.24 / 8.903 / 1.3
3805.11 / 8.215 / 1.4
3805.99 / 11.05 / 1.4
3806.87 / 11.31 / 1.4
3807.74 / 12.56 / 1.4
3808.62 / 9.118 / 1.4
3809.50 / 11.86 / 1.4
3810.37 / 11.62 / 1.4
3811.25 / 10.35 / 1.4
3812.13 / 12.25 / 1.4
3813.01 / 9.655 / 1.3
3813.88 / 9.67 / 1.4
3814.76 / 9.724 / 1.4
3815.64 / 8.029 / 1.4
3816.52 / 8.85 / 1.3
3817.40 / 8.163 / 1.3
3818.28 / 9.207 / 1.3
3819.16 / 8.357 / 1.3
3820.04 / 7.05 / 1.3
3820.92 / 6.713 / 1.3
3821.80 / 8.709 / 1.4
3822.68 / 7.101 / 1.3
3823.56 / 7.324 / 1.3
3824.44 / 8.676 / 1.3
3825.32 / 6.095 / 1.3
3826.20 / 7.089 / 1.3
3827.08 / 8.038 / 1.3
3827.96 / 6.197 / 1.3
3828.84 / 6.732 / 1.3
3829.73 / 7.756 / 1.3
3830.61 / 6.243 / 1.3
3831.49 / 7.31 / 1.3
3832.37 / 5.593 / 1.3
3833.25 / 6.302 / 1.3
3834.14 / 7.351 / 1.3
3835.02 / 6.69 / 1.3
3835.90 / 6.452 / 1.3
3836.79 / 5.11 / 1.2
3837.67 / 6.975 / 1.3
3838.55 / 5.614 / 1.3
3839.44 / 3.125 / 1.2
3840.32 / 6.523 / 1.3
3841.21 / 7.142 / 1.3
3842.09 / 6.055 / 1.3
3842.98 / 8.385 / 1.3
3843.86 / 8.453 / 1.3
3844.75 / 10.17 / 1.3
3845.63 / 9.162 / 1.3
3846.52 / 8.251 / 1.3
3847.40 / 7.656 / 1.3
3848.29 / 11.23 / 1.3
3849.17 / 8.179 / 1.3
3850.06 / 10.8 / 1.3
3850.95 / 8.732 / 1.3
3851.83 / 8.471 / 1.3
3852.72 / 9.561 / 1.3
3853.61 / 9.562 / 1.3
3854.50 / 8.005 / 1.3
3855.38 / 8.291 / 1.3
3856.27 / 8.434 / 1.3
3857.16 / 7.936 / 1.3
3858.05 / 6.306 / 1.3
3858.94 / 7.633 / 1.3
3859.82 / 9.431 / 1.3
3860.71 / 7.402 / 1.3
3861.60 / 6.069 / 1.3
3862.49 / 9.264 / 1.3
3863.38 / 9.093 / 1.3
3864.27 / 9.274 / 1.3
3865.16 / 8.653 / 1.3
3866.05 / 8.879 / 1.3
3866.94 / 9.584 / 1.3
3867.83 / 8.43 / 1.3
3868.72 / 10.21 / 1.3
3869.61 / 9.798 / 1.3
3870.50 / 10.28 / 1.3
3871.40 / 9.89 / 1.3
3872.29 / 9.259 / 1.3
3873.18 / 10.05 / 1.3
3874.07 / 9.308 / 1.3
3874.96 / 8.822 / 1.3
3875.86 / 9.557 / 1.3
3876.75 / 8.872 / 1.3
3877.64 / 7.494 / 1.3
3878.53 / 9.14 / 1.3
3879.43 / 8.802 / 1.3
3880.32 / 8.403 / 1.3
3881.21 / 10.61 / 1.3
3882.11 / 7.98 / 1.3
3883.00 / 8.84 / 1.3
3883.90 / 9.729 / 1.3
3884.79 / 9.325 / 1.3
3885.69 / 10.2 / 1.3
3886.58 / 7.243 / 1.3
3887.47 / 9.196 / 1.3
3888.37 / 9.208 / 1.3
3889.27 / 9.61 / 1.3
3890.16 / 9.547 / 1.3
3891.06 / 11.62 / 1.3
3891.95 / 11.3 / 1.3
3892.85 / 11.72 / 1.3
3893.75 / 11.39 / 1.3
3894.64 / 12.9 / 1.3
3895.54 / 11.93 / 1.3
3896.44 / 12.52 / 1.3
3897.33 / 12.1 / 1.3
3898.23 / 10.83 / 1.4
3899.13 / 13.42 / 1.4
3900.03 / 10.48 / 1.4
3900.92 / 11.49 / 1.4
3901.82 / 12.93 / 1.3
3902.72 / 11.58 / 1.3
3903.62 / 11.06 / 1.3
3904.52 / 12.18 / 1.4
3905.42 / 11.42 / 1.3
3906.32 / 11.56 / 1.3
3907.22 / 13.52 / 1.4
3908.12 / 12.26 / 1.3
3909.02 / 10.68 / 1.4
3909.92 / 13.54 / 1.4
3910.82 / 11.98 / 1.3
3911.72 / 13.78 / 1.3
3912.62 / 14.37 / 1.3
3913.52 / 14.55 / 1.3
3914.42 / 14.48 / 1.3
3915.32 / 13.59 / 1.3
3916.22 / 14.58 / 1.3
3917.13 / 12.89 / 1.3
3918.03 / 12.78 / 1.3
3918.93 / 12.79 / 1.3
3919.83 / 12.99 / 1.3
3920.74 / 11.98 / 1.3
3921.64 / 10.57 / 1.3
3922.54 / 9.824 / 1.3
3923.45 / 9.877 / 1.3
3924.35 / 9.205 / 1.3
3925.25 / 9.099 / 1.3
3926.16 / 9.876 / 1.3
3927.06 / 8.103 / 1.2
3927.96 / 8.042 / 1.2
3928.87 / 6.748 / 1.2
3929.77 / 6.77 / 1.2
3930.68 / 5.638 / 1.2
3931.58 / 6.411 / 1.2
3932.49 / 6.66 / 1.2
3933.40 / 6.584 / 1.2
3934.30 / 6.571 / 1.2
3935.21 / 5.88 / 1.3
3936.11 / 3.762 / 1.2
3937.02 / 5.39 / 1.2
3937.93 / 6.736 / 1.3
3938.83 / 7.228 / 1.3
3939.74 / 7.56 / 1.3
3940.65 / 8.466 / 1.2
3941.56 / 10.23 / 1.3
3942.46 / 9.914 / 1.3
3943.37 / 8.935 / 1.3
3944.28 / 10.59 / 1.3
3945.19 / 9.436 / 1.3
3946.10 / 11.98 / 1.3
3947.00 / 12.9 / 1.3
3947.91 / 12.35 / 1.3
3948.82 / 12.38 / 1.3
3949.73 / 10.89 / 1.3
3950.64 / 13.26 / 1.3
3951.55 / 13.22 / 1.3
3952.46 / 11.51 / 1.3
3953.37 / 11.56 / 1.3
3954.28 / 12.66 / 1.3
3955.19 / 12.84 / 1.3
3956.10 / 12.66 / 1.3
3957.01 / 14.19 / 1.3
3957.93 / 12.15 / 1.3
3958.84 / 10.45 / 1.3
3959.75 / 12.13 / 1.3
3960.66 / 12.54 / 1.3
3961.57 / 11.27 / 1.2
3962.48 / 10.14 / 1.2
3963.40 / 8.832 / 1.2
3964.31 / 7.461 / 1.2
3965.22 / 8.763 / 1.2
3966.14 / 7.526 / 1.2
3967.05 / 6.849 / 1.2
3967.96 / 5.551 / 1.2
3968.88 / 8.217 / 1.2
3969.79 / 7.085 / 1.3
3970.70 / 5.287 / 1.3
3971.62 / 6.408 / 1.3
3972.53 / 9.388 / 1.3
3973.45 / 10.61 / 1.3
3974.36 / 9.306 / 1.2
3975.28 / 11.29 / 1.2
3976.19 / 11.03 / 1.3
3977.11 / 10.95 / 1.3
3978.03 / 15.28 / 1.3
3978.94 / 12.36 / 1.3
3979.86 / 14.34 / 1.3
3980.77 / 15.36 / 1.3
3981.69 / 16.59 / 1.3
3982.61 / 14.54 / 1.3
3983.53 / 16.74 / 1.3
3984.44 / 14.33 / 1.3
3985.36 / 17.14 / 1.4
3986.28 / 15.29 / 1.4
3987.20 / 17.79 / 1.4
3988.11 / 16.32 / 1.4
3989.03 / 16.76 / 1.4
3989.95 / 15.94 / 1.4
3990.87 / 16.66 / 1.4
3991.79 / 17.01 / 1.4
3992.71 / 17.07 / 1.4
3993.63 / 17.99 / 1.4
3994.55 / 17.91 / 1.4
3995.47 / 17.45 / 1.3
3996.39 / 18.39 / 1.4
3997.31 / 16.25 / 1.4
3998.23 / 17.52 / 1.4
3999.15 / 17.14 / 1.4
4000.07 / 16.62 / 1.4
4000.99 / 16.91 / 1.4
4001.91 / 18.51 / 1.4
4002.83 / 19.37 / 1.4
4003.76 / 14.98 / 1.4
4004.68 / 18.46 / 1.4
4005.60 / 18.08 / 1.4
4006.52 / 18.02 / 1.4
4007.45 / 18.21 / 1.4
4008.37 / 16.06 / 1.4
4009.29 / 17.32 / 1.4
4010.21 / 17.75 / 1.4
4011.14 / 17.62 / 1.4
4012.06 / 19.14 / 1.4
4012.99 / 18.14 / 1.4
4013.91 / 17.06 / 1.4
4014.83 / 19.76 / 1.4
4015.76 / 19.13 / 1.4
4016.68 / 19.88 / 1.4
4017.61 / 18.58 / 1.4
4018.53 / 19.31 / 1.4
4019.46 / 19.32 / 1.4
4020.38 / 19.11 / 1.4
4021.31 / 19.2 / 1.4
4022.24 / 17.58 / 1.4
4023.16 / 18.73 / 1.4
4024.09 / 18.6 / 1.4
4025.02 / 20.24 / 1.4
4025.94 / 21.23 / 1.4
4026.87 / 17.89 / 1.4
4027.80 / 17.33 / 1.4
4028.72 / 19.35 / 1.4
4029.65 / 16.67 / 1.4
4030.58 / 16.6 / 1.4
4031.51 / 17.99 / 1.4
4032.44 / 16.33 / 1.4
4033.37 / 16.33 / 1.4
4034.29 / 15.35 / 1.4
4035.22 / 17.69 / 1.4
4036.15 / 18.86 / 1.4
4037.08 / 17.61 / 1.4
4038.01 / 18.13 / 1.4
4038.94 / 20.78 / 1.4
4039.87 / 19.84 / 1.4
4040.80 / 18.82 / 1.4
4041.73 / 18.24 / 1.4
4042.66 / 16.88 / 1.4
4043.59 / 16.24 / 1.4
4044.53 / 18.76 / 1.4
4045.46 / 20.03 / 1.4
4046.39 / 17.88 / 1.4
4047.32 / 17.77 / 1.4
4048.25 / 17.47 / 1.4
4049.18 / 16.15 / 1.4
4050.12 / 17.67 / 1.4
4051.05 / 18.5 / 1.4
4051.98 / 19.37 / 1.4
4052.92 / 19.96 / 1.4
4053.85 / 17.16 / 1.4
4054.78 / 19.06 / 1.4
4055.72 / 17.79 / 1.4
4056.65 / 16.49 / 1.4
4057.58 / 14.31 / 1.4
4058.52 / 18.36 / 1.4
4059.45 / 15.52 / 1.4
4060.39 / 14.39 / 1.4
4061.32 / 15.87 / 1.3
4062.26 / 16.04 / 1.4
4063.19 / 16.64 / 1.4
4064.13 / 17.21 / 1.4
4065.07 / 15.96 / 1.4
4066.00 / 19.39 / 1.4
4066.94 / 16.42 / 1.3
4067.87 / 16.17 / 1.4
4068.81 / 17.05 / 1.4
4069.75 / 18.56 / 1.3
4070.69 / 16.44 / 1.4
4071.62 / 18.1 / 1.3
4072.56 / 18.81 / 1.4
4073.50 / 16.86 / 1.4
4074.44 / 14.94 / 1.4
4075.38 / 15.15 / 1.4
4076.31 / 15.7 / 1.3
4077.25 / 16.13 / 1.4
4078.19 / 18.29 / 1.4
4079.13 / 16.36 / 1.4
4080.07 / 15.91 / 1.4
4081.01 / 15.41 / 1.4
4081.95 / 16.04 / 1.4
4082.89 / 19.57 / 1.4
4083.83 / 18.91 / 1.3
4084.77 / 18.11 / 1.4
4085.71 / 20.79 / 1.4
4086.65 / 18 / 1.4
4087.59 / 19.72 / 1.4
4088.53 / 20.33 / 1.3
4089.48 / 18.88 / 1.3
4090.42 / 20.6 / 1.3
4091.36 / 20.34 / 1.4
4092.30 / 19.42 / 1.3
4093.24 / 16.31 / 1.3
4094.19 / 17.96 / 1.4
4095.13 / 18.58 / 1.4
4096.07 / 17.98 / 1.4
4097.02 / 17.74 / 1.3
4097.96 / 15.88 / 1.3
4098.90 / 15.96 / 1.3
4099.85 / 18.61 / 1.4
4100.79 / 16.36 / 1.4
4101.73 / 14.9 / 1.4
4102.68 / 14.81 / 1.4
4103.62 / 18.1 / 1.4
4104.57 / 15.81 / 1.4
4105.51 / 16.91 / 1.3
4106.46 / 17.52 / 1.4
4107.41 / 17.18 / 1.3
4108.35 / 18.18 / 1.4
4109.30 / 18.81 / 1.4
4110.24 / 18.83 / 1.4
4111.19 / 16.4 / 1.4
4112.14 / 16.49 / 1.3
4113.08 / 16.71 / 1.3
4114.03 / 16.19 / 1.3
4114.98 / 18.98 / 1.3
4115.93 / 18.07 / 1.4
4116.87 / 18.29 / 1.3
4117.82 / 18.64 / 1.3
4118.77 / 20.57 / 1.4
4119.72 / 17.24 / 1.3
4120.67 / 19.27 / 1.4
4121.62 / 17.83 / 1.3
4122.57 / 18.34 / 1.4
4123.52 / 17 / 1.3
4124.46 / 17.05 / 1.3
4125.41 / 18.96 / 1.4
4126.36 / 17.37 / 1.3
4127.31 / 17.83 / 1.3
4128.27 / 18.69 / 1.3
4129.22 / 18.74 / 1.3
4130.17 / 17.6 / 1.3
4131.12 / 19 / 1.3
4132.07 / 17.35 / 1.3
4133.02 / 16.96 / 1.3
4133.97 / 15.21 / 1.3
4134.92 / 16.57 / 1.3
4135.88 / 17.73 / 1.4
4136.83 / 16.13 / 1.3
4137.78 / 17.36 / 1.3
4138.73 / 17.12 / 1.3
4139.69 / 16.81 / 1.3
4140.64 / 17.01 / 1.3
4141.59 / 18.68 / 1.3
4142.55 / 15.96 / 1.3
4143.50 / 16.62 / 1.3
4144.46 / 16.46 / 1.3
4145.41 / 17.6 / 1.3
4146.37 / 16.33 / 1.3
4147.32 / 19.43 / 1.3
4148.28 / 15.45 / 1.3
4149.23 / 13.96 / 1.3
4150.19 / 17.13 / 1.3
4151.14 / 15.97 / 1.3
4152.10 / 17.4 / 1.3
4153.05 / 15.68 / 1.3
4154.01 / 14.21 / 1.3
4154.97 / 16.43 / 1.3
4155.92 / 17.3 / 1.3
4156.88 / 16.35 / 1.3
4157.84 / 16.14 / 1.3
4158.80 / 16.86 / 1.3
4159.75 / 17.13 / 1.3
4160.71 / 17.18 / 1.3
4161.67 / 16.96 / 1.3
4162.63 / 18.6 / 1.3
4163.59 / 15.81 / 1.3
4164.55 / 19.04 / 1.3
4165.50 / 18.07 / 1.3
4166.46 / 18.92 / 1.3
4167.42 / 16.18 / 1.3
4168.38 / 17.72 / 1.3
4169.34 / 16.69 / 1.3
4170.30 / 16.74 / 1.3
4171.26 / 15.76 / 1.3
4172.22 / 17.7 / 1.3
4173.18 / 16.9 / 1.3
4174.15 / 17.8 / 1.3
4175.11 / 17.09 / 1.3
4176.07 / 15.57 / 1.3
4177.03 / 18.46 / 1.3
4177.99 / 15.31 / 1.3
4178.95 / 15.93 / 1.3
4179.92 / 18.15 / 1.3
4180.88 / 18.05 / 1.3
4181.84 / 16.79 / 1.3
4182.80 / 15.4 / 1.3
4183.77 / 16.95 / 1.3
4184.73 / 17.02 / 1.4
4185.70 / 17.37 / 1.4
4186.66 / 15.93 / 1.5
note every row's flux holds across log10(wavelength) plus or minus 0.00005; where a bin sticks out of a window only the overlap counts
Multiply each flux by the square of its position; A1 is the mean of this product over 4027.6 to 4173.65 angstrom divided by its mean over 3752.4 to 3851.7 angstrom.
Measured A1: 2.14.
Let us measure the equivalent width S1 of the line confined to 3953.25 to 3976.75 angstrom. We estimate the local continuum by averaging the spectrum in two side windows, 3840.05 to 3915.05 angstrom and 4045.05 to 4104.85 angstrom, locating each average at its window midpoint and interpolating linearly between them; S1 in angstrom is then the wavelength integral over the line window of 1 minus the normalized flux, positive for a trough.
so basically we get 6.0 angstrom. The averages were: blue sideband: 9.95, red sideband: 17.4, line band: 9.83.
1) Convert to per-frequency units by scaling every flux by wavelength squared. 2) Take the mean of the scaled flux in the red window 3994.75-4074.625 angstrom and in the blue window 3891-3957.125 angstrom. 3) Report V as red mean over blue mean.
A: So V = 1.74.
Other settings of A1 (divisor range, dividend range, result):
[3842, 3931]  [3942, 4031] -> 1.53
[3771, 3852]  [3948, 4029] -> 1.75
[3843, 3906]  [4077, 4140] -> 2.06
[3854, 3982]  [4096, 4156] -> 1.88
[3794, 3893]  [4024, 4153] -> 2.28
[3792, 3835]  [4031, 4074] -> 2.26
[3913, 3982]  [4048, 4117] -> 1.83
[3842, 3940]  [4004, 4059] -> 2.00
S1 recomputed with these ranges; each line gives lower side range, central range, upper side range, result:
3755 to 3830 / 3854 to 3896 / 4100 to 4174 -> 9.0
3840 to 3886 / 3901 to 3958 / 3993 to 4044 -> 9.0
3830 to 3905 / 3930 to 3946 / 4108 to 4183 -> 5.2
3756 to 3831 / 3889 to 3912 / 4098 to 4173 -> 0.8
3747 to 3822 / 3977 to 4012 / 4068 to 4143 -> -3.8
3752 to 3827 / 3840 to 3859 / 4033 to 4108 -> 5.3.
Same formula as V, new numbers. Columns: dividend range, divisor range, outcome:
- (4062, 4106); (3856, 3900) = 2.02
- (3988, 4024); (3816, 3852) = 2.60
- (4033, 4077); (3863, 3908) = 1.85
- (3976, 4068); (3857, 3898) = 1.97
